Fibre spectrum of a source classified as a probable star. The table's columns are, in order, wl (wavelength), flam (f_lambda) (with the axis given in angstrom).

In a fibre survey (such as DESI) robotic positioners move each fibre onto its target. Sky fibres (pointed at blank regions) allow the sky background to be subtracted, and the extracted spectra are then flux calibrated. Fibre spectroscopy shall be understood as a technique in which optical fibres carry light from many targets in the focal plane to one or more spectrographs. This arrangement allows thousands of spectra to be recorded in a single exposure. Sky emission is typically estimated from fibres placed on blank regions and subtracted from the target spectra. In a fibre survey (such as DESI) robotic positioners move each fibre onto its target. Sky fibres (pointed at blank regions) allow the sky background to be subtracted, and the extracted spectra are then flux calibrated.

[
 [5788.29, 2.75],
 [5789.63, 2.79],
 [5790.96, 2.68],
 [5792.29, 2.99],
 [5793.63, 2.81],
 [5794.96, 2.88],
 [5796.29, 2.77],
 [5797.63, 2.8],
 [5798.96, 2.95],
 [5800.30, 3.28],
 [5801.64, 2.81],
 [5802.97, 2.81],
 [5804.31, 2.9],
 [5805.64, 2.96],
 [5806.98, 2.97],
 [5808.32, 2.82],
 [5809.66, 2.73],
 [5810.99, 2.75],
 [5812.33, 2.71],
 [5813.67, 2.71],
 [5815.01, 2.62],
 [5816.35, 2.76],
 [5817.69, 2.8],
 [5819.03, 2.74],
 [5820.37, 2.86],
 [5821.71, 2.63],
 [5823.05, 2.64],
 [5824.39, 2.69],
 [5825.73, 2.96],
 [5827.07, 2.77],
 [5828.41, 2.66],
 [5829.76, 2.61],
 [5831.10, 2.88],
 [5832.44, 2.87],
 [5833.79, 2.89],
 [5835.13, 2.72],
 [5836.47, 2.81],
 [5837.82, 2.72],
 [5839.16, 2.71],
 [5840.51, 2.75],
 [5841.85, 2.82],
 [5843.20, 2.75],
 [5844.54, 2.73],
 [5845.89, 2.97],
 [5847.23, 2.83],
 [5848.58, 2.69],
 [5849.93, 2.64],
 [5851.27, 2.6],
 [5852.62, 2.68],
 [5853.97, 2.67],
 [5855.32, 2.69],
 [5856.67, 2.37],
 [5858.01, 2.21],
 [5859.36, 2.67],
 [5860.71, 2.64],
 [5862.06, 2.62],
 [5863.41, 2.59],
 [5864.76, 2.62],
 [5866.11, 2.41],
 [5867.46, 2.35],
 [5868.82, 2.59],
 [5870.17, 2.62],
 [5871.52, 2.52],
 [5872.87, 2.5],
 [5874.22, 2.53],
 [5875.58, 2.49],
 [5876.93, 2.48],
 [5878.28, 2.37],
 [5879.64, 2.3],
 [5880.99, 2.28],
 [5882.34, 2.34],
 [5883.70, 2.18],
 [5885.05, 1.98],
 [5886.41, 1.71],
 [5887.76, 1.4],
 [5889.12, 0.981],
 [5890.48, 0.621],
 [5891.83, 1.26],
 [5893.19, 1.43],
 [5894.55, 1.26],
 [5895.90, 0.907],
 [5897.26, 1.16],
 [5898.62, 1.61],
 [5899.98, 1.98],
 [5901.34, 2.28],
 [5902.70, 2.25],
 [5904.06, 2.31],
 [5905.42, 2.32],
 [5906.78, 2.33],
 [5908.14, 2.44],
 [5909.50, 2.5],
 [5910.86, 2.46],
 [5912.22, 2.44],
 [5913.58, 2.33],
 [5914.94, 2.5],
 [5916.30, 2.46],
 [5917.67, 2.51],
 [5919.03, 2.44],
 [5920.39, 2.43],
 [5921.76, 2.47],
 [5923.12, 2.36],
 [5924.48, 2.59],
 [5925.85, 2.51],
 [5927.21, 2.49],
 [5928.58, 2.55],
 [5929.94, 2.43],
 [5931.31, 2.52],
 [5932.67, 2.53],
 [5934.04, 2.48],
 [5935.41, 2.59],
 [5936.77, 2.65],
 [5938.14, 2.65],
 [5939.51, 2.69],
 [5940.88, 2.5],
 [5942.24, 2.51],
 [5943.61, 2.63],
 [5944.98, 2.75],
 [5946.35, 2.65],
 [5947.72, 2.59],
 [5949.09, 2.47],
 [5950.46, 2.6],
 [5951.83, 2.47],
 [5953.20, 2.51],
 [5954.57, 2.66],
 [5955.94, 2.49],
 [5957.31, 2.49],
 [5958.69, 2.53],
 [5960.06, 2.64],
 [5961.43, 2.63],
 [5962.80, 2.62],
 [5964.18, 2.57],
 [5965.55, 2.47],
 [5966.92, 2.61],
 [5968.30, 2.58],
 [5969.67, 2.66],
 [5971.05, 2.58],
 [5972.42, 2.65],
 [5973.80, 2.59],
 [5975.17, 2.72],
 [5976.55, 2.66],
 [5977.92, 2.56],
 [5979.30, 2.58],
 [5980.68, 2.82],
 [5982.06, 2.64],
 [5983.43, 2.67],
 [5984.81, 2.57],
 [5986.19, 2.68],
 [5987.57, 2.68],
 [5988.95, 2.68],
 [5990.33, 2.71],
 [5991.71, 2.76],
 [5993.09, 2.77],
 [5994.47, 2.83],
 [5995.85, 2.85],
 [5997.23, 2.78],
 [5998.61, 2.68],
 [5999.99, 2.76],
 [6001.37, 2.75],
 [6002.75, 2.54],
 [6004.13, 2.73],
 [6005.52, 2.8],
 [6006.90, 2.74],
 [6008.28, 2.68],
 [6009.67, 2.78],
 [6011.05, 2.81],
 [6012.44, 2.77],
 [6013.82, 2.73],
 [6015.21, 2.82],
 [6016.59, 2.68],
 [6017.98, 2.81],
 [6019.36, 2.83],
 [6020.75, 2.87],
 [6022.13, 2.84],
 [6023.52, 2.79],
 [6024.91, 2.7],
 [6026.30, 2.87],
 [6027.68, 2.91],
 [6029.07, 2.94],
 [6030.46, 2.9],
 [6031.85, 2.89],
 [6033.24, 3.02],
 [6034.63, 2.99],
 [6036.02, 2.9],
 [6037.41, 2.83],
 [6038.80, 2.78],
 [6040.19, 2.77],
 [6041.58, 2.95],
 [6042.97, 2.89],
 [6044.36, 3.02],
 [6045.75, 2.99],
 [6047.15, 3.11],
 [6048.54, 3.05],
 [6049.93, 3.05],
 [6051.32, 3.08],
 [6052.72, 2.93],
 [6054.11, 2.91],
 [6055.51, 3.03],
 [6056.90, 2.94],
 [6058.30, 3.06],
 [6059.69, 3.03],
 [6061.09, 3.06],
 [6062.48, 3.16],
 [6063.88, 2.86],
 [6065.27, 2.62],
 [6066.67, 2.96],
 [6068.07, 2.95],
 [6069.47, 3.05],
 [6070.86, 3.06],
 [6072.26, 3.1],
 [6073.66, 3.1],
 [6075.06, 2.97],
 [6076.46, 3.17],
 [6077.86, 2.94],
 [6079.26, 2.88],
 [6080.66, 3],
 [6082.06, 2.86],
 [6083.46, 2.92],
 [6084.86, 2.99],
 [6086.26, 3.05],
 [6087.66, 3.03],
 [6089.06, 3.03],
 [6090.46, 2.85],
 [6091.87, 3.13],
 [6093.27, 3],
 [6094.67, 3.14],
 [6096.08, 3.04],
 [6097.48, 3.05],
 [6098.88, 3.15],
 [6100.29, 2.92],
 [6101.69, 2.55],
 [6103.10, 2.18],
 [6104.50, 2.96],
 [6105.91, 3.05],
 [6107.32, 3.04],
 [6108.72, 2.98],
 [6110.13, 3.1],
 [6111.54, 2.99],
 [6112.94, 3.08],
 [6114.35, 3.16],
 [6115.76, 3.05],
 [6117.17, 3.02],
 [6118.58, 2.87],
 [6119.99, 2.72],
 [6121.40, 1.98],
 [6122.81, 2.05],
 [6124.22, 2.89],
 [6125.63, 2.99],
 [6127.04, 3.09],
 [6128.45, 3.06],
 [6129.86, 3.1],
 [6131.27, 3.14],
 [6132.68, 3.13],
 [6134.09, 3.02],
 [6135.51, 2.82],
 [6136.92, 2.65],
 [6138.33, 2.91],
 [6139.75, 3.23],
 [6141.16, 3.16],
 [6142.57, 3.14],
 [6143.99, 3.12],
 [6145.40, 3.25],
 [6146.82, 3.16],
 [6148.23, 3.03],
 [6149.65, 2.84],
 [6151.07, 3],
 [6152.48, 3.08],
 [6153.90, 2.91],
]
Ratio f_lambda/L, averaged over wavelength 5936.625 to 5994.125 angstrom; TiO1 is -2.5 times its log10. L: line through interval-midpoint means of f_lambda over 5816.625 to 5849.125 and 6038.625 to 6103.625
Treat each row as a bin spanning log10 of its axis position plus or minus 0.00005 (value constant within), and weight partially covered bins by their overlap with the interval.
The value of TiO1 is 0.10 mag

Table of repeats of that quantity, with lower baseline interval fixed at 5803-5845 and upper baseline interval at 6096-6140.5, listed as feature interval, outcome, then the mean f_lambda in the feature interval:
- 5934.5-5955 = 0.09 mag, 2.59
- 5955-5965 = 0.11 mag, 2.57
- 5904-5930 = 0.15 mag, 2.45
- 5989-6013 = 0.04 mag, 2.75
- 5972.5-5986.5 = 0.08 mag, 2.65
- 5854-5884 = 0.13 mag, 2.48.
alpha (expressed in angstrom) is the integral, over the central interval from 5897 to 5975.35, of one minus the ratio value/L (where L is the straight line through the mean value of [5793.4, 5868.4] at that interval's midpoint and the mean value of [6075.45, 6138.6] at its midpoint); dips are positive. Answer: 9.2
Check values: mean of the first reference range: 2.74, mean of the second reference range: 2.93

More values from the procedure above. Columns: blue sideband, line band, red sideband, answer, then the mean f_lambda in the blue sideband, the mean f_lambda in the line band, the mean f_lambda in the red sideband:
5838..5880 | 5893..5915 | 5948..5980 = 4.8 angstrom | 2.6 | 2.03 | 2.58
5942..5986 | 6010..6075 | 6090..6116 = -2.6 angstrom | 2.6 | 2.92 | 2.97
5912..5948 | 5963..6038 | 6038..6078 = 1.1 angstrom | 2.53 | 2.74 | 2.99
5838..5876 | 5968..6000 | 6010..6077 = 1.6 angstrom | 2.62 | 2.69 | 2.93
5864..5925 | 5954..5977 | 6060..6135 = -1.7 angstrom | 2.14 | 2.6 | 2.95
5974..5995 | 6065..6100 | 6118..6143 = -2.3 angstrom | 2.69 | 3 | 2.88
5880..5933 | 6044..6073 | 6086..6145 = -3.1 angstrom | 2.09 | 3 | 2.94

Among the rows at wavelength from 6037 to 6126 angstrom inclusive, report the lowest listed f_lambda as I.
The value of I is 1.98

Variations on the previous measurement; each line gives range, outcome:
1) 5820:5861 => 2.21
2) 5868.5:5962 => 0.621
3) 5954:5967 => 2.47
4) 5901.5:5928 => 2.25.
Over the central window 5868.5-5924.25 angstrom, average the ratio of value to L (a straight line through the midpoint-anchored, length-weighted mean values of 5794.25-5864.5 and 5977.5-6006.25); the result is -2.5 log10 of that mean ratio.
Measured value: 0.28 mag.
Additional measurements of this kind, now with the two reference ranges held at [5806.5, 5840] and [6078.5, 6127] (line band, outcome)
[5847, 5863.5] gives 0.07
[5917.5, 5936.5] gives 0.13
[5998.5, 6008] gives 0.05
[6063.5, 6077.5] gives -0.04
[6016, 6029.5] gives 0.02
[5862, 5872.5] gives 0.10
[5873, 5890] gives 0.32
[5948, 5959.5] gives 0.12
